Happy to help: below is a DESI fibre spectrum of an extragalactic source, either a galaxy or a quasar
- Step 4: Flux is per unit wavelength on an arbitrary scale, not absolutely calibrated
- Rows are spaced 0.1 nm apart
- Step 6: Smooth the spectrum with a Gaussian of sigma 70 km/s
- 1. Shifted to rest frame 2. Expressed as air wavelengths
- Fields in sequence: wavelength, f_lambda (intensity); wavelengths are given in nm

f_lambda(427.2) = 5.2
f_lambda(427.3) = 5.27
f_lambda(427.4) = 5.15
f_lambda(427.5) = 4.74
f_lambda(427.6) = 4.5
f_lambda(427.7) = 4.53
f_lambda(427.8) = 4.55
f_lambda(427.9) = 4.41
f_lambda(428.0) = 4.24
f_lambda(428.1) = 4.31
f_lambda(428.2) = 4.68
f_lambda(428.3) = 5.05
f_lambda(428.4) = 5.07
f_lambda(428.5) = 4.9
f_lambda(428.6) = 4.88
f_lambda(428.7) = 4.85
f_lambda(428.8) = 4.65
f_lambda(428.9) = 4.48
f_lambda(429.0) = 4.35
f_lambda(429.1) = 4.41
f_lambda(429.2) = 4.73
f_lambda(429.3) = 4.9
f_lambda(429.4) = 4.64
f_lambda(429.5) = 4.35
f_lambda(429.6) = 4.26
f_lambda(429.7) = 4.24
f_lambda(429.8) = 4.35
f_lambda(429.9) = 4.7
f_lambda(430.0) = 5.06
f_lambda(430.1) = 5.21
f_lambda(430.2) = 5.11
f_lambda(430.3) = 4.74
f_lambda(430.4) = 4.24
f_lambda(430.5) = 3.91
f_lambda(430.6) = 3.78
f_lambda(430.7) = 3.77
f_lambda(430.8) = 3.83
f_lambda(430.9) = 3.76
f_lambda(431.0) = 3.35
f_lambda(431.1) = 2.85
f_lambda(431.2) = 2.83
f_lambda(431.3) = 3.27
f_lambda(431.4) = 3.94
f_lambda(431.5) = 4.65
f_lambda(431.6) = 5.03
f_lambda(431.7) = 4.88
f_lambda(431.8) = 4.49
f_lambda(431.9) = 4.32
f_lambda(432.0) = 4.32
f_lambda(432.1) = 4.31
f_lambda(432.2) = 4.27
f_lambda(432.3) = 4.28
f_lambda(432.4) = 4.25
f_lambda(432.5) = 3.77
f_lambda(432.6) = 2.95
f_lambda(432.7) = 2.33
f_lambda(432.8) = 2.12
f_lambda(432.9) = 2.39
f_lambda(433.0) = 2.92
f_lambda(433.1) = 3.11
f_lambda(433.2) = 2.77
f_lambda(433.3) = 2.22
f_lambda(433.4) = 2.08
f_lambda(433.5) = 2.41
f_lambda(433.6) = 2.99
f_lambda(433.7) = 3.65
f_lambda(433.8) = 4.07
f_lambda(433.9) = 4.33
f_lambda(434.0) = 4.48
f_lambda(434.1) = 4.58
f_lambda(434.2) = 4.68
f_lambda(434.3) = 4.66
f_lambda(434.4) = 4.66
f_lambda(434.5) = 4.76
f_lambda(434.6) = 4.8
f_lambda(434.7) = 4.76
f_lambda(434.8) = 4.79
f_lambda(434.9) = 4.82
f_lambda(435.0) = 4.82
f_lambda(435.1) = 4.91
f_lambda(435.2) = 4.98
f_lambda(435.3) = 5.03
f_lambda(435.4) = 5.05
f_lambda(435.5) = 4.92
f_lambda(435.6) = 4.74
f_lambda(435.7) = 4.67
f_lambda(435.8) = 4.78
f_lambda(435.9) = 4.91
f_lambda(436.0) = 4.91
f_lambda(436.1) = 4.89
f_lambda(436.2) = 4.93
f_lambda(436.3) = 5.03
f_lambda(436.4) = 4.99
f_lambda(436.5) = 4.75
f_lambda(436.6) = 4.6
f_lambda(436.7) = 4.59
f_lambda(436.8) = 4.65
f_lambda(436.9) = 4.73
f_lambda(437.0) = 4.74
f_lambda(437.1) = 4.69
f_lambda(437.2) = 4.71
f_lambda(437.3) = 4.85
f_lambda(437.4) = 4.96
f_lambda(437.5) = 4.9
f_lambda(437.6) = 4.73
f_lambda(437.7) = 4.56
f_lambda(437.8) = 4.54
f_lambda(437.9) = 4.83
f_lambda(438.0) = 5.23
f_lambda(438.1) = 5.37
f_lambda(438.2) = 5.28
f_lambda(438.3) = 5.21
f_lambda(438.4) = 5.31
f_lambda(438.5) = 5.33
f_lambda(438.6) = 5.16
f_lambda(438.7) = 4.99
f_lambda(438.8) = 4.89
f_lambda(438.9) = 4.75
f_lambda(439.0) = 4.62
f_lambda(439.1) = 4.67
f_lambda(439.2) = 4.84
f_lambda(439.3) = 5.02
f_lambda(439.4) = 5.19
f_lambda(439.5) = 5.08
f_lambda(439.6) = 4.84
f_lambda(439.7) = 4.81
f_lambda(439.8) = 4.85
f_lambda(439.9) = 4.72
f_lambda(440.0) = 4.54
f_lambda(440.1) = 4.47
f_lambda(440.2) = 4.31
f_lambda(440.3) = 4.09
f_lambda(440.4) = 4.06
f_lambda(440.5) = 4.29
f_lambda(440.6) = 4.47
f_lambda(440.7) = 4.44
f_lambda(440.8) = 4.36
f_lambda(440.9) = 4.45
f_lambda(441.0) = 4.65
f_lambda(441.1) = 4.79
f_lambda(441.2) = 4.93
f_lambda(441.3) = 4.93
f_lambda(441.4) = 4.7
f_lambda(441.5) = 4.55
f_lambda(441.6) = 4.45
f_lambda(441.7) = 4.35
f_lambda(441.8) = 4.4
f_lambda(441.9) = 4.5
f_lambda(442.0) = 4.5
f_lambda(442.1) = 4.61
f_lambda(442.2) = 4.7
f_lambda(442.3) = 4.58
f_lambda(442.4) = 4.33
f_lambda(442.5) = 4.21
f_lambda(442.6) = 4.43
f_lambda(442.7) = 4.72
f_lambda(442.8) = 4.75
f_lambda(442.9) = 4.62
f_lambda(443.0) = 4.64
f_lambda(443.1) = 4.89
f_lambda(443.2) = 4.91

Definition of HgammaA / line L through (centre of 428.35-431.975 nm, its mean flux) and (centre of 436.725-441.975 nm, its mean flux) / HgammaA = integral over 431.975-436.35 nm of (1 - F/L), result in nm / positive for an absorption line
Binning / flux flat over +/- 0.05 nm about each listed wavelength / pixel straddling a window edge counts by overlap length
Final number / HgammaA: 0.40 nm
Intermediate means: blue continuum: 4.35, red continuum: 4.74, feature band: 4.11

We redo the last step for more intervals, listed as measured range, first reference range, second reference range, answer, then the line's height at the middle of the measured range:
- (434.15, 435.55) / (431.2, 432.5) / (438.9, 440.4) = -0.129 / 4.42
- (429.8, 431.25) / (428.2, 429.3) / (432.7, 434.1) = 0.012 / 4.1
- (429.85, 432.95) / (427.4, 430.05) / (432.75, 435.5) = 0.252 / 4.3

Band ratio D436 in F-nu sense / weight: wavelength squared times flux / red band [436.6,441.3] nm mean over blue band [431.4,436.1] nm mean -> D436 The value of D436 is 1.2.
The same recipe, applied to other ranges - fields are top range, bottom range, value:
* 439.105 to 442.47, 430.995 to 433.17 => 1.31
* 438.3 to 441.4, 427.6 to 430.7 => 1.09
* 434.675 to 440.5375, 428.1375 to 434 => 1.24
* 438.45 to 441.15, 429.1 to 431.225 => 1.16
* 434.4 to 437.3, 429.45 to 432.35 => 1.17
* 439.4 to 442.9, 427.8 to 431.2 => 1.09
